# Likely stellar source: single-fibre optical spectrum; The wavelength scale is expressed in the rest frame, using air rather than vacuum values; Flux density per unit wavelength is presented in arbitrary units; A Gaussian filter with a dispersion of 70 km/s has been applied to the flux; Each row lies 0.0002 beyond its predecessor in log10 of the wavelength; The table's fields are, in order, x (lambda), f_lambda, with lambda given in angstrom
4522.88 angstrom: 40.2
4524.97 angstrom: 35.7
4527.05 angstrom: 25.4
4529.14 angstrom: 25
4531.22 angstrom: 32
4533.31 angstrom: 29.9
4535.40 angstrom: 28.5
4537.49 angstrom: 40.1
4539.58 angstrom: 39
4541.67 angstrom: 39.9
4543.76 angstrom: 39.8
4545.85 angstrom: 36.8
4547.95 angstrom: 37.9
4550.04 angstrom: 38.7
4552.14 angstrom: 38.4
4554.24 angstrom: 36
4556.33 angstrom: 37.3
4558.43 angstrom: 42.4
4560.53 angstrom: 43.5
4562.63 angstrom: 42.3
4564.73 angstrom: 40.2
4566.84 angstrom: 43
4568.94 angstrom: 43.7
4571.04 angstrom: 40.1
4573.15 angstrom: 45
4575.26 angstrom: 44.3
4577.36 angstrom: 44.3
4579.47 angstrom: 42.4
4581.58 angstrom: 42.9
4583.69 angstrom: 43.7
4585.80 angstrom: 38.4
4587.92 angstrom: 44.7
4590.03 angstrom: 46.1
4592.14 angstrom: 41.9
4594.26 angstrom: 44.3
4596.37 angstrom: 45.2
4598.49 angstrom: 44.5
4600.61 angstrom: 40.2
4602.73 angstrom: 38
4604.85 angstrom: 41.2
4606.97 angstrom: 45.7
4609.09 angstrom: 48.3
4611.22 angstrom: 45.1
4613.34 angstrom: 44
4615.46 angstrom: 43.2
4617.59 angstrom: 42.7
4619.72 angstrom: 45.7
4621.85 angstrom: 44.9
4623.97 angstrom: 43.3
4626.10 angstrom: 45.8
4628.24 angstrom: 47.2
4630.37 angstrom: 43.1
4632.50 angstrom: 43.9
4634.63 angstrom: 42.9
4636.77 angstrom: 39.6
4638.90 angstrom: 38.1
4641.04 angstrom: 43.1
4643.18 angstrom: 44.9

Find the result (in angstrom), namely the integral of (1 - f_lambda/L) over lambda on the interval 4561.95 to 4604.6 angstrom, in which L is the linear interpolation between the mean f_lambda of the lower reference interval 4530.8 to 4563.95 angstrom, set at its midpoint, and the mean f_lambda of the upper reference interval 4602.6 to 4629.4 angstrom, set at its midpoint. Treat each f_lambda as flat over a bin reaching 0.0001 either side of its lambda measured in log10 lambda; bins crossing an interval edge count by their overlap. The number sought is -1.5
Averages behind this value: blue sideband 37.8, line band 42.7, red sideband 44.4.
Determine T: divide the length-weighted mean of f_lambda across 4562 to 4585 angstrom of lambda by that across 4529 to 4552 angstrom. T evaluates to 1.20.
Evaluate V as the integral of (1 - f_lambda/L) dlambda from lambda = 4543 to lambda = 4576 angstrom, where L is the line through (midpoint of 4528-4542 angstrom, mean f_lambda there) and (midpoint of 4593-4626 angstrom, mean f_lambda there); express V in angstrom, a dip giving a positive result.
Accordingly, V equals -3.53 angstrom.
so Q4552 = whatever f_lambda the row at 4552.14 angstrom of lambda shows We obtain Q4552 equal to 38.4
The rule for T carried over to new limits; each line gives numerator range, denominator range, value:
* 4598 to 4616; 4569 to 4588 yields 1.01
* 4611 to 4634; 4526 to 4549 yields 1.30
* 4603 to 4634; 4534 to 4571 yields 1.13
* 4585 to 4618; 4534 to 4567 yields 1.12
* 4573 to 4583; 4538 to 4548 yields 1.12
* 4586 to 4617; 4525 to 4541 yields 1.37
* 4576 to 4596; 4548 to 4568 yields 1.08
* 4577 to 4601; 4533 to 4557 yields 1.17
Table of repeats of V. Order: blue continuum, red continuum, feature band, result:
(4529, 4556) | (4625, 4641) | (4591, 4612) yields -1.5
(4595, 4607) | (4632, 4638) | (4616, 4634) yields -1.1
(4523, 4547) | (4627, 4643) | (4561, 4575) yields -2.1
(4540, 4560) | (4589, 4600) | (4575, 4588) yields 0.0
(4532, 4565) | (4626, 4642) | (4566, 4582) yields -1.5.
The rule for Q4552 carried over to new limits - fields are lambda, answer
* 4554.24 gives 36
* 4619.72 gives 45.7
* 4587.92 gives 44.7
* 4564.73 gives 40.2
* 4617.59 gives 42.7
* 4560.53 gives 43.5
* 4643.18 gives 44.9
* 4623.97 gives 43.3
